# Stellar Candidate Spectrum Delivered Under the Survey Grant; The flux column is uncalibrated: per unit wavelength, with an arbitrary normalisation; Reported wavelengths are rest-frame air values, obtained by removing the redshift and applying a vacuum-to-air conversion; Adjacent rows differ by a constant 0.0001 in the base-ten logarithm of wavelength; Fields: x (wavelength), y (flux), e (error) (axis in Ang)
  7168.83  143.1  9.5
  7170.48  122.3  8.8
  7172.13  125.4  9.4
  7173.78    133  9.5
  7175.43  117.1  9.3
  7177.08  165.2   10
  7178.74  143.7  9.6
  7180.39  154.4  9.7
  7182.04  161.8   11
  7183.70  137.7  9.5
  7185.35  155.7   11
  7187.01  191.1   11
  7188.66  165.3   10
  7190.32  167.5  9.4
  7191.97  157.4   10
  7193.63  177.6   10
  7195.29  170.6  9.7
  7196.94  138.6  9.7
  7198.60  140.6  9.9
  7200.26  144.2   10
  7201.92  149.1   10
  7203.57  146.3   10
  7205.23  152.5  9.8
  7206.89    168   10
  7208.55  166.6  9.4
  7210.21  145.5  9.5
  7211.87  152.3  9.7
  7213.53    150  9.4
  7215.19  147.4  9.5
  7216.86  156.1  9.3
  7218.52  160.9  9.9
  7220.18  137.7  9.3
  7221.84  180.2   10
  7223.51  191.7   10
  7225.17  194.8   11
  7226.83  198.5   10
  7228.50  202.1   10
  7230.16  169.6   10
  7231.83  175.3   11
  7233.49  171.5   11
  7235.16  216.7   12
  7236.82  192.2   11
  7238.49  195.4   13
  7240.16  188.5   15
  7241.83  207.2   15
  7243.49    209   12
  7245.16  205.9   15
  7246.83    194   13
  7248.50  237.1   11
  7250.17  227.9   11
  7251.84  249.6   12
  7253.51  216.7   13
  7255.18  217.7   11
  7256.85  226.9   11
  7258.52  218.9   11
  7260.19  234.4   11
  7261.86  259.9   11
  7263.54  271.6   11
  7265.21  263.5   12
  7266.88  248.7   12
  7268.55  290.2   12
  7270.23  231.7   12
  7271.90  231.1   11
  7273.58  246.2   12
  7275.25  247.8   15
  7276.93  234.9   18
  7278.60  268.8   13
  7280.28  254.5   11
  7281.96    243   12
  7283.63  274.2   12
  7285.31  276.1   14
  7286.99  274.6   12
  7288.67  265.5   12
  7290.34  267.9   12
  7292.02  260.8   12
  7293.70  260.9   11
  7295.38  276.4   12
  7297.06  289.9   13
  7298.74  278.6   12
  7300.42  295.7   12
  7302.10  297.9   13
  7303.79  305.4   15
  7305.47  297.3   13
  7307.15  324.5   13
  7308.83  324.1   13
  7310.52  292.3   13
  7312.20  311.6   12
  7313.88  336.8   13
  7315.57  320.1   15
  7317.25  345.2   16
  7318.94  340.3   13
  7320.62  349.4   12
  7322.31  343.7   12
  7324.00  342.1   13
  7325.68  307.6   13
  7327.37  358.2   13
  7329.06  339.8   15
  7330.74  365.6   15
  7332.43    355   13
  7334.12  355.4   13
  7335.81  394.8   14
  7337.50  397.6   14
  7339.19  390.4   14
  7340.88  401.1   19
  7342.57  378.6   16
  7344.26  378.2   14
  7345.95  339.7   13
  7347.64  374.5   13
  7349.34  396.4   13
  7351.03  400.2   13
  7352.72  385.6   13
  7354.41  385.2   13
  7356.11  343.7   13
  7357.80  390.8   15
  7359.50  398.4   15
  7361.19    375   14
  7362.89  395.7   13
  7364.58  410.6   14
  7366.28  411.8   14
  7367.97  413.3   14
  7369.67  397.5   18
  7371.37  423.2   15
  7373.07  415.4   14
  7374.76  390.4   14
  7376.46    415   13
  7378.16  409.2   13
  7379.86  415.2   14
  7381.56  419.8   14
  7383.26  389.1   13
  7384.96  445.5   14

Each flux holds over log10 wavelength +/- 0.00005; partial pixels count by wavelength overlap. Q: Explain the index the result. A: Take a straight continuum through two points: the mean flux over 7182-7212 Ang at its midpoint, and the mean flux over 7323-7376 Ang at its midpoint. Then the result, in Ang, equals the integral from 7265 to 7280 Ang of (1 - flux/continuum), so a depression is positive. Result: 0.9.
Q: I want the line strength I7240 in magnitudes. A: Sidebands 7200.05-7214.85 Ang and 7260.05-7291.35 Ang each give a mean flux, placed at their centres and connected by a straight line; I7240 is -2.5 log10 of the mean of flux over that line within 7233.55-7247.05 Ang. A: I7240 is 0.019 mag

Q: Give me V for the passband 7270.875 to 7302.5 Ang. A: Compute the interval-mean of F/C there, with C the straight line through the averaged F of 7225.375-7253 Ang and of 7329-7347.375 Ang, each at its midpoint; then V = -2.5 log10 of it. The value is 0.08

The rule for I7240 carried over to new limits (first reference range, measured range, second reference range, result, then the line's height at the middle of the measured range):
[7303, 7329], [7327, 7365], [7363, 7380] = -0.02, 372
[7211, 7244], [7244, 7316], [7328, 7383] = 0.01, 266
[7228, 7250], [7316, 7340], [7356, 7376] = -0.05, 339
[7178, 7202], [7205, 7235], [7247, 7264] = 0.14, 192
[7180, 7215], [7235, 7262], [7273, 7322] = 0.04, 224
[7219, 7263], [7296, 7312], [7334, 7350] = 0.05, 315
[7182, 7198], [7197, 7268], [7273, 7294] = 0.09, 206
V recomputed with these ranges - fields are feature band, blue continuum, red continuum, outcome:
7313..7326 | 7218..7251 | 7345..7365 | -0.03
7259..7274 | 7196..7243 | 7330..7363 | -0.02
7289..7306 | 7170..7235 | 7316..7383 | 0.07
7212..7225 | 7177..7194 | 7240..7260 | 0.18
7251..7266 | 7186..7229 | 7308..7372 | 0.01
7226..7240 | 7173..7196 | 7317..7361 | 0.17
